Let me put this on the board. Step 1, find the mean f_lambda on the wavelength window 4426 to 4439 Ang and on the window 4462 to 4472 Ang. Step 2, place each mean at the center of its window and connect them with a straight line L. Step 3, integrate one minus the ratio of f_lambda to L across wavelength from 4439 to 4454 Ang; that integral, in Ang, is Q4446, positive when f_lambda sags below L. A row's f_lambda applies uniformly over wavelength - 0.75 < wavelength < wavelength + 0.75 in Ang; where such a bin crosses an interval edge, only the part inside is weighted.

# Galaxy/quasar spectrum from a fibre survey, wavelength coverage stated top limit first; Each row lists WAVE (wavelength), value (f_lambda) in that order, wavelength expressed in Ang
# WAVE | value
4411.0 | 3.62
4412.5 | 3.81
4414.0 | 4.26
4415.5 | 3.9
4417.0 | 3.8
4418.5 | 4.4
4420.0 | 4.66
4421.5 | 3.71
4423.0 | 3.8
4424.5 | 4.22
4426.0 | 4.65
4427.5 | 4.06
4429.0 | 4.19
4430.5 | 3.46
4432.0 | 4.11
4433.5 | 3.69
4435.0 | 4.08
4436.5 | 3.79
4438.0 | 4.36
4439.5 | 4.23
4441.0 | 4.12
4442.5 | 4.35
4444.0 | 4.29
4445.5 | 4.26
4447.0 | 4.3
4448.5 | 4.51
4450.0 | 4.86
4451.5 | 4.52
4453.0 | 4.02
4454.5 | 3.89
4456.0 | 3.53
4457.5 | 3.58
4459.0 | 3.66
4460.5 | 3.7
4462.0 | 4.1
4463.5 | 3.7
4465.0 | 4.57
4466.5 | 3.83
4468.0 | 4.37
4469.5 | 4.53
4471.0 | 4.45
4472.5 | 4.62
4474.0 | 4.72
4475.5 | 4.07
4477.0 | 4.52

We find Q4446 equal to -0.86 Ang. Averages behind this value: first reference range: 4.01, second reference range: 4.24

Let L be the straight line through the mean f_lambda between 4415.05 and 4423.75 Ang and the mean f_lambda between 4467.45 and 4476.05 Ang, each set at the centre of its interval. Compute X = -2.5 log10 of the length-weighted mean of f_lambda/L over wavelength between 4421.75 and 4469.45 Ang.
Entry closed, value 0.04 mag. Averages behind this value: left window 4.05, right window 4.47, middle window 4.09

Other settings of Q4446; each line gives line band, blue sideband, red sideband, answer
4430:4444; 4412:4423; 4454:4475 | 0.1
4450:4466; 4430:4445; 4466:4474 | 1.2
